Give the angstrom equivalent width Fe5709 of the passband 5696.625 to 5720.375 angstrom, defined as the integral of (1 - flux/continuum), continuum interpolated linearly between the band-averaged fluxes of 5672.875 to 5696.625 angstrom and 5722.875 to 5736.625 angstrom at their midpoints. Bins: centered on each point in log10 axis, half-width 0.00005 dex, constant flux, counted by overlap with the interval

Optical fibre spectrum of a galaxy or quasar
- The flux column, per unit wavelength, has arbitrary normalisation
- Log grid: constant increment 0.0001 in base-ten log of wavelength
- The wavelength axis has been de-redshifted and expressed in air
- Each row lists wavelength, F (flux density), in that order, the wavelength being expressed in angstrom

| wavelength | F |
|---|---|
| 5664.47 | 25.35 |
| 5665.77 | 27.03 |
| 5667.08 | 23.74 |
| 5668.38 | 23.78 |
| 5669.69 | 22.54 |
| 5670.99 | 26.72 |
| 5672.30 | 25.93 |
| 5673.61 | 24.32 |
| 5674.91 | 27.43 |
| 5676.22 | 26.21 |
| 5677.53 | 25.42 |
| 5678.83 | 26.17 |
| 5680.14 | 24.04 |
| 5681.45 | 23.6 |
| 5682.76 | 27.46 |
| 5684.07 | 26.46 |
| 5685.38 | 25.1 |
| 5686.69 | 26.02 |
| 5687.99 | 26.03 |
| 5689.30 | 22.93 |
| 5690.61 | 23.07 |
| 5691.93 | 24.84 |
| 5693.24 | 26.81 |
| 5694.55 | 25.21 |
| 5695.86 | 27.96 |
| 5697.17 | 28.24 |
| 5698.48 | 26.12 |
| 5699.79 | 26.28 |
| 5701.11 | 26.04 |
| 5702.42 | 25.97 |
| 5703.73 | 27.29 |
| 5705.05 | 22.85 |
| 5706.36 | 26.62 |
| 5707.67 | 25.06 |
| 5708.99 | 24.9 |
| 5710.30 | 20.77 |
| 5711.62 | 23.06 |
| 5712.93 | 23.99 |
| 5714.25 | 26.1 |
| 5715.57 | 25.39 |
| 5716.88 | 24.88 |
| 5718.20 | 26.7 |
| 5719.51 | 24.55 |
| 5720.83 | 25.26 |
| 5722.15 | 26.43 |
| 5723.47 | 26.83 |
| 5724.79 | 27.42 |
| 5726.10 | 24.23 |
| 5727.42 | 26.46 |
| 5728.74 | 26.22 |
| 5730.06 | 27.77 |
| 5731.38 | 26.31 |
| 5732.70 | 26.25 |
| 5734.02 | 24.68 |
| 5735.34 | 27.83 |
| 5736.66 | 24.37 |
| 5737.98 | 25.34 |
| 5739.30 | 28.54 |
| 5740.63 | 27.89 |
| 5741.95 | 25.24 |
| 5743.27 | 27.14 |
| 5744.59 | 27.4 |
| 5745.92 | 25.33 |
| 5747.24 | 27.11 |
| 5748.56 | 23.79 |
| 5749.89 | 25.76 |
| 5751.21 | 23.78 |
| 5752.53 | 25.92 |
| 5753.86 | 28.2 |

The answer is 0.6 angstrom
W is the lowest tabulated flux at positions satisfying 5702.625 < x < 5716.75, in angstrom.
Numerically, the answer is 20.77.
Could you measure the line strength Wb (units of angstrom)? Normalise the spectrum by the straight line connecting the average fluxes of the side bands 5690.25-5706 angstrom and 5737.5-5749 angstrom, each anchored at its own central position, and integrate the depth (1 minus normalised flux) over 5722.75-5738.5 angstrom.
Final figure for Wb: 0.1 angstrom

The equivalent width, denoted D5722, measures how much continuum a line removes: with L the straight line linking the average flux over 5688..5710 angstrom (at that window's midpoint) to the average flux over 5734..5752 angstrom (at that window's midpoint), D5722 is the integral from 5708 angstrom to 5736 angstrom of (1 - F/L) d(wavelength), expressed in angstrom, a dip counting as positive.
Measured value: 0.34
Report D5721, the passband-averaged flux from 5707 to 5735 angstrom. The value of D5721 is 25.4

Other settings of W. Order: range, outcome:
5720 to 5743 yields 24.23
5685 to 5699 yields 22.93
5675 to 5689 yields 23.6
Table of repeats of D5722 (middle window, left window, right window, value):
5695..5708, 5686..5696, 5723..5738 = -0.40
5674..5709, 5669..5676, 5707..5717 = -1.22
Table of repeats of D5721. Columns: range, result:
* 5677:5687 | 25.5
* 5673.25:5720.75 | 25.4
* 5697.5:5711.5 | 25.2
